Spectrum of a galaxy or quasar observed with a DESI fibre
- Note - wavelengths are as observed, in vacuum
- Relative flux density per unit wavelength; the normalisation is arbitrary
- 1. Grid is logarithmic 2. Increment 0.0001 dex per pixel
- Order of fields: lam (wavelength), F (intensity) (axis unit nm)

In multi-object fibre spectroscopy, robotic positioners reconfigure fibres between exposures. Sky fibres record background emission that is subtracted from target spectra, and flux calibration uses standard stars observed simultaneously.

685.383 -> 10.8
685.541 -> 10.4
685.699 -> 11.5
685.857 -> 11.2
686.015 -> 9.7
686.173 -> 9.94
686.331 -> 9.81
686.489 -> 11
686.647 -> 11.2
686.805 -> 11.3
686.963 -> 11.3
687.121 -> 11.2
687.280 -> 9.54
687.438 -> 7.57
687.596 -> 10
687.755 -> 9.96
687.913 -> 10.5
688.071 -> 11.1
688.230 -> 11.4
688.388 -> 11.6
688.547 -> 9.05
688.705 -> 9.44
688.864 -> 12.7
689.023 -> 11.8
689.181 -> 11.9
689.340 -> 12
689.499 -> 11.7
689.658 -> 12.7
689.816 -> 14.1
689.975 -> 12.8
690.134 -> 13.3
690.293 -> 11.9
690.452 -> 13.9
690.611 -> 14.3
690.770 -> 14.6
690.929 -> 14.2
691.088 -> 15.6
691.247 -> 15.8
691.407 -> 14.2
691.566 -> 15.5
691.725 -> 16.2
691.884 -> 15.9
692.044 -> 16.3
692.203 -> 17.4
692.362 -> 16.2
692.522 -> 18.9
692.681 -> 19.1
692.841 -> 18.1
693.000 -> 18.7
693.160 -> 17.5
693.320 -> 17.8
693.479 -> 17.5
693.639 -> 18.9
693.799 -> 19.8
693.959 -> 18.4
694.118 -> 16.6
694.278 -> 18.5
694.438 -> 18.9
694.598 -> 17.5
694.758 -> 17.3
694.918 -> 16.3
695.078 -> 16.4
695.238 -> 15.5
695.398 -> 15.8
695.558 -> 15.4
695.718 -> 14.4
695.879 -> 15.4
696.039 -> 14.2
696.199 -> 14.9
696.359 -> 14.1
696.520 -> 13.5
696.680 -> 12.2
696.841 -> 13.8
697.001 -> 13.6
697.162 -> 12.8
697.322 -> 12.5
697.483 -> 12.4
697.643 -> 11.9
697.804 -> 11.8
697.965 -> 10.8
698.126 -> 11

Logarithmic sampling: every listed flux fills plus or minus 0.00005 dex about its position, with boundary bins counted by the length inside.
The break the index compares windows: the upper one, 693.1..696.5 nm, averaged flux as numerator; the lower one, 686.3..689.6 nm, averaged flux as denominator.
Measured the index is 1.5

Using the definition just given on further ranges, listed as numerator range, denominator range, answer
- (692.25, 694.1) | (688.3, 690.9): 1.47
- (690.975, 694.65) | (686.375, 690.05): 1.56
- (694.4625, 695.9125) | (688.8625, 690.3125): 1.29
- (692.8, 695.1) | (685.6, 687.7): 1.72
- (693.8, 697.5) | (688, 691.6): 1.20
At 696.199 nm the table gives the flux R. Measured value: 14.9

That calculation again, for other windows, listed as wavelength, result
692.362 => 16.2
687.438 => 7.57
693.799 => 19.8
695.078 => 16.4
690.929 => 14.2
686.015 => 9.7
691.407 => 14.2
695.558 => 15.4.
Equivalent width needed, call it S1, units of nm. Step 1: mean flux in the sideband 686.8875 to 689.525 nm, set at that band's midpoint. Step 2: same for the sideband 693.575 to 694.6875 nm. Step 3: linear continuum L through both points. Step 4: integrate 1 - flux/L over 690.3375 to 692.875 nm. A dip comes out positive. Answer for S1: -0.13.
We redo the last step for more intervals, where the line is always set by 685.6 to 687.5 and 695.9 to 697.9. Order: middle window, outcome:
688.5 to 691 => -0.275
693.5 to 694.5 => -0.485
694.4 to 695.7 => -0.385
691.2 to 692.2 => -0.335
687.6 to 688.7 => 0.041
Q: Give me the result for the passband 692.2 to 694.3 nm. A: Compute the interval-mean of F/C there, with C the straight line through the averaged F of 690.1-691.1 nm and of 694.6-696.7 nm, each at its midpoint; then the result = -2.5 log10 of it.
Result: -0.236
